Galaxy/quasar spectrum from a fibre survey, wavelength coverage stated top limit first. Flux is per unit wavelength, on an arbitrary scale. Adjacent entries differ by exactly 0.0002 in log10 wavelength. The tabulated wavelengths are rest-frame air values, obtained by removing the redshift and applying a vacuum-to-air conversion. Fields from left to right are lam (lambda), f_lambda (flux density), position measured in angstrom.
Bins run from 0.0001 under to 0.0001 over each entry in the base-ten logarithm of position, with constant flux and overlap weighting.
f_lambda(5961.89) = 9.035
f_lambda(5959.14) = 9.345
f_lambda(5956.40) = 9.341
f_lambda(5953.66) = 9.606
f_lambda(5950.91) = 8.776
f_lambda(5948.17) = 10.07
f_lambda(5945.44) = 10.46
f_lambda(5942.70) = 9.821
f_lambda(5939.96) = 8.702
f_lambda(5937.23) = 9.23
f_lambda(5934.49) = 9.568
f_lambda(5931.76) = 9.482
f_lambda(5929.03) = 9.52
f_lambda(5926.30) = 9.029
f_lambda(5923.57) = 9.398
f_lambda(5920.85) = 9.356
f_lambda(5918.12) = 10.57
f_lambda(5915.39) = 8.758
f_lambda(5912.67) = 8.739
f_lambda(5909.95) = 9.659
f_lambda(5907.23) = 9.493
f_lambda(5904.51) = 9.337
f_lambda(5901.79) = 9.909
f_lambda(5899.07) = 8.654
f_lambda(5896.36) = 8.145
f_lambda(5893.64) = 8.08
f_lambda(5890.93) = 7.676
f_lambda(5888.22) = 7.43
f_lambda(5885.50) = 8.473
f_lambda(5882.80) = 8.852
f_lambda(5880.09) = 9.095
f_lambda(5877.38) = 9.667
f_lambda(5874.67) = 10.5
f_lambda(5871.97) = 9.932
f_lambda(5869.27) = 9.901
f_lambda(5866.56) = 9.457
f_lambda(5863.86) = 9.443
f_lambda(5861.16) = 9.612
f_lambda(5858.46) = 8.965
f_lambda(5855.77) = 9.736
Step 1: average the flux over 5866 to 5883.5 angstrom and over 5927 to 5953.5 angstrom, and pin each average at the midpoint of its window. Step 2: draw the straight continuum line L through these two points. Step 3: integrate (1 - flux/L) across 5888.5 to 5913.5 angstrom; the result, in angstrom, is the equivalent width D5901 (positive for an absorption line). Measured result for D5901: 2.1 angstrom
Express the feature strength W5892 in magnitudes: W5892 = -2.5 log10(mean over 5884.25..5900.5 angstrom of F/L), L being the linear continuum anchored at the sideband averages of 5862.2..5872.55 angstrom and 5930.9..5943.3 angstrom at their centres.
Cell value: 0.18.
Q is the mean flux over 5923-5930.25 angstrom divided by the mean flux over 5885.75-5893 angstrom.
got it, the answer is 1.20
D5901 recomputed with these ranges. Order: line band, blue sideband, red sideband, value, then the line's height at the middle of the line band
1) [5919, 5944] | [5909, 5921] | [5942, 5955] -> 0.54 angstrom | 9.57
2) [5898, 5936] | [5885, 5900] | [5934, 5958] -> -3.04 angstrom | 8.71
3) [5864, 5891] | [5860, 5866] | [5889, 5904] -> -0.27 angstrom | 9.08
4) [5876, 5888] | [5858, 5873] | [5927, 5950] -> 0.88 angstrom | 9.58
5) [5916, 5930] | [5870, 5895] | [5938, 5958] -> -0.38 angstrom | 9.28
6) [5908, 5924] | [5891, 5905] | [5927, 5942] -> -0.75 angstrom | 8.99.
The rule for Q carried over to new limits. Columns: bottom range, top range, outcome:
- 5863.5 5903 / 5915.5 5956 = 1.06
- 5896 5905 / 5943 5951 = 1.10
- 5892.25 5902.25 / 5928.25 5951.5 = 1.11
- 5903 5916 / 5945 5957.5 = 1.04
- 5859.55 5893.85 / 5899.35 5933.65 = 1.03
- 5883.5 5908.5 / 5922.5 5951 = 1.11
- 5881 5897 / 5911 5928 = 1.15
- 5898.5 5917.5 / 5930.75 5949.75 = 1.03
